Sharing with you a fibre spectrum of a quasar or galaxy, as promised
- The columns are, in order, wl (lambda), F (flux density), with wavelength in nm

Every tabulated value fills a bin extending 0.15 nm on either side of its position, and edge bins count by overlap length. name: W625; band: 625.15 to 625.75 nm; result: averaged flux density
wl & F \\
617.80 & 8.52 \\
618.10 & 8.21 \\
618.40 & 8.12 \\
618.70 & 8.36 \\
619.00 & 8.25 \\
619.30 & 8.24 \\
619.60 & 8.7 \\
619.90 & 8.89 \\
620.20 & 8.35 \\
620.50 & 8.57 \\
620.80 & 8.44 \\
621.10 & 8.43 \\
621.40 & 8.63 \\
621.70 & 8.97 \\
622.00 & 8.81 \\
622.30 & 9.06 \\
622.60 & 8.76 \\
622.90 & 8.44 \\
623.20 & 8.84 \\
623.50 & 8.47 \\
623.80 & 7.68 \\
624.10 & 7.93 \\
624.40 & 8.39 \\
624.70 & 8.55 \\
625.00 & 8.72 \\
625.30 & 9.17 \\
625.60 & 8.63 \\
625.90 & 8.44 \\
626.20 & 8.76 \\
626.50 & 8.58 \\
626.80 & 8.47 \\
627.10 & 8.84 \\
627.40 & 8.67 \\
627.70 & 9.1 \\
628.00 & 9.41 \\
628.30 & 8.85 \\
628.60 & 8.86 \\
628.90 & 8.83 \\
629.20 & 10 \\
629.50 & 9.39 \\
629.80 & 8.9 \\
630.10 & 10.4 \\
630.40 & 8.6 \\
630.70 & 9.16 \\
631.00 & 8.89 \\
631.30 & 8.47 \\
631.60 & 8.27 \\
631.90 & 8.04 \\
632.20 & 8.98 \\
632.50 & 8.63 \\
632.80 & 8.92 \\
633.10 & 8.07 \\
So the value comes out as 8.9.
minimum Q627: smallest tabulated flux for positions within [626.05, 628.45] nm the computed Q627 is 8.47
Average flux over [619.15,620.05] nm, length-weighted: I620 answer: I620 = 8.61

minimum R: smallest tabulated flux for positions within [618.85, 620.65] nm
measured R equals 8.24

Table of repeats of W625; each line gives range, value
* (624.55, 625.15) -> 8.64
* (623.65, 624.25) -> 7.81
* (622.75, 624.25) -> 8.27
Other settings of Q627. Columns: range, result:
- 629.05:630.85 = 8.6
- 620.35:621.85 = 8.43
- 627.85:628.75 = 8.85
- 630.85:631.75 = 8.27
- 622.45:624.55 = 7.68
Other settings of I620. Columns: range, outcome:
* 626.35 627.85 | 8.73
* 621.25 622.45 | 8.87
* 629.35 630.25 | 9.56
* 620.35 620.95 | 8.51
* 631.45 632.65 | 8.48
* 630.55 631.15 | 9.03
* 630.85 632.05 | 8.42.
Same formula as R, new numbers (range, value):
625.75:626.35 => 8.44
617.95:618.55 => 8.12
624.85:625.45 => 8.72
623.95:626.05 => 7.93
